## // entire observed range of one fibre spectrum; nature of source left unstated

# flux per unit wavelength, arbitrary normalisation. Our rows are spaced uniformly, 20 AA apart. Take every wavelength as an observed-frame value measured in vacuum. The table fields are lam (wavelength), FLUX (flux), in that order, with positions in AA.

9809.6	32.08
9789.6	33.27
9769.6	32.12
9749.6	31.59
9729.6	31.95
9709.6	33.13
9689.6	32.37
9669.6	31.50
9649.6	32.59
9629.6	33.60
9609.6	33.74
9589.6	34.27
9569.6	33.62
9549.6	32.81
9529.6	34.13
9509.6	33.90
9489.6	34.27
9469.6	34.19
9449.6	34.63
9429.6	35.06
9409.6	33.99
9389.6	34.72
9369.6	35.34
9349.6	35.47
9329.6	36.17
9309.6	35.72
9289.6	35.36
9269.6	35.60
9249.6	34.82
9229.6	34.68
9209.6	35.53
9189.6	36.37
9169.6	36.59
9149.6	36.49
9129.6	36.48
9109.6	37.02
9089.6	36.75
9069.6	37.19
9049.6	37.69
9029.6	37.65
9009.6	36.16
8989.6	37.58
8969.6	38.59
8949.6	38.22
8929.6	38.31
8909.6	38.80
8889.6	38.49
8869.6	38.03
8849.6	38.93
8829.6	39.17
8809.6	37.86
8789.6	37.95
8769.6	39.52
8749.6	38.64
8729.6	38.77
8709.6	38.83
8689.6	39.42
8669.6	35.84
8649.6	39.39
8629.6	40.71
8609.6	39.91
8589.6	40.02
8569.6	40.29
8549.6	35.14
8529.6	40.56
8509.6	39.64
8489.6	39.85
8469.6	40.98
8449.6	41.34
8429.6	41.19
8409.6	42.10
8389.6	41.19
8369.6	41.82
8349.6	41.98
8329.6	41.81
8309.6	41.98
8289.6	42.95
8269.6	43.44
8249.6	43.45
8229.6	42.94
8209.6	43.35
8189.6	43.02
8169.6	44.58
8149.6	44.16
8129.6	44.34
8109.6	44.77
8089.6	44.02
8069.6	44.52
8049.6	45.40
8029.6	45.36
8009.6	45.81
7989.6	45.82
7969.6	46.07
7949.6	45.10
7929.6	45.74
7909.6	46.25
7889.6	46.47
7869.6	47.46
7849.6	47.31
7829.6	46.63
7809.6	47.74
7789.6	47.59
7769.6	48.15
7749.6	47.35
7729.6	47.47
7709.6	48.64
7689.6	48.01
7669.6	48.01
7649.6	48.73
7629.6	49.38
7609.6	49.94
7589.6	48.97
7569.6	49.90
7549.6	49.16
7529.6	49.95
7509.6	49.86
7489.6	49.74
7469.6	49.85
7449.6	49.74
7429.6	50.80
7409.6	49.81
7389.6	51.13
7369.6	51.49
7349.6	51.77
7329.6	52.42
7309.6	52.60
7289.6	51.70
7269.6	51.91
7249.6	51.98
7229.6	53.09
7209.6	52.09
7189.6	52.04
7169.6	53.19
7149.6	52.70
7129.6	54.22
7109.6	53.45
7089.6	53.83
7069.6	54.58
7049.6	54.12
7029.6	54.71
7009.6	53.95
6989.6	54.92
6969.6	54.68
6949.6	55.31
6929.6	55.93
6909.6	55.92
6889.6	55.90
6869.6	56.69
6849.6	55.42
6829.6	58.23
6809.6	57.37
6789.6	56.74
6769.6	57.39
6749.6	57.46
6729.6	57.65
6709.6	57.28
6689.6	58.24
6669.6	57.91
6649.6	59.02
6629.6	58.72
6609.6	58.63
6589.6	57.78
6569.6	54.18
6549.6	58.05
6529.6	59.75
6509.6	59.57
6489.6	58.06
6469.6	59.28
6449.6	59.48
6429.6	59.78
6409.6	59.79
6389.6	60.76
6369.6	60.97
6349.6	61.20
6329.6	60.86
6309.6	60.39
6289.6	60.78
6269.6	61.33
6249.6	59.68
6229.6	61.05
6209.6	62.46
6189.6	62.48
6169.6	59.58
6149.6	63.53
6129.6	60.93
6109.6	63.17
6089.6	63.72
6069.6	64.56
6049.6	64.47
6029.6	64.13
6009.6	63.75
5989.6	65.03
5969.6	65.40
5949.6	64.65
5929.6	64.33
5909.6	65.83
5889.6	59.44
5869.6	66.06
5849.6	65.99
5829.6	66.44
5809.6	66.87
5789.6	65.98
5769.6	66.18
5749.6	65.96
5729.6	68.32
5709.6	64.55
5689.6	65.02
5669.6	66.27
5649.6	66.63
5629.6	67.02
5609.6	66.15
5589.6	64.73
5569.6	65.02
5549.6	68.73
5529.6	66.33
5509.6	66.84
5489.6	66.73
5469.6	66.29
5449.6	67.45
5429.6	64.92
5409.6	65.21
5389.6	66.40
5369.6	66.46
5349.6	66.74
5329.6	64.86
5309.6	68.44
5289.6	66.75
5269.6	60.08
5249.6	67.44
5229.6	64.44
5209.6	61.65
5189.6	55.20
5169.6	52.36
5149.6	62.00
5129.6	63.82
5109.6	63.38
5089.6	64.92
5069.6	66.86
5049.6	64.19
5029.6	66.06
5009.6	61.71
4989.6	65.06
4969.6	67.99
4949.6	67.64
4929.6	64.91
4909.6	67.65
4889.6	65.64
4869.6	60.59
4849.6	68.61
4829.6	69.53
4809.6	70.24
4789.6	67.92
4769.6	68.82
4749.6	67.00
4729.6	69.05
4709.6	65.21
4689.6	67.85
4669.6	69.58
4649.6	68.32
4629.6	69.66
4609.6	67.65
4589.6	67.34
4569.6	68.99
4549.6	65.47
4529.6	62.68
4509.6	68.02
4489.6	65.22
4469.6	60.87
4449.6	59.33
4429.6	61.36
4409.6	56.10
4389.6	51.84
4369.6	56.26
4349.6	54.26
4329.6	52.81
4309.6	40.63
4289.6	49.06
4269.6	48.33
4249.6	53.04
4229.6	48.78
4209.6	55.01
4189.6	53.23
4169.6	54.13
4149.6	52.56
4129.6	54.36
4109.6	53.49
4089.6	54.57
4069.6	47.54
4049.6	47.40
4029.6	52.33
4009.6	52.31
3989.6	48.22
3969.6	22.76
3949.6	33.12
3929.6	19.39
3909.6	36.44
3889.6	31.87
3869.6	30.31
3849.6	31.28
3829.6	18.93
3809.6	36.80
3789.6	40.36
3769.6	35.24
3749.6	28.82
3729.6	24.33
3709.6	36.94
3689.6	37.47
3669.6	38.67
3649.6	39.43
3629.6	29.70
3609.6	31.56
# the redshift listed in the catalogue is 0.00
